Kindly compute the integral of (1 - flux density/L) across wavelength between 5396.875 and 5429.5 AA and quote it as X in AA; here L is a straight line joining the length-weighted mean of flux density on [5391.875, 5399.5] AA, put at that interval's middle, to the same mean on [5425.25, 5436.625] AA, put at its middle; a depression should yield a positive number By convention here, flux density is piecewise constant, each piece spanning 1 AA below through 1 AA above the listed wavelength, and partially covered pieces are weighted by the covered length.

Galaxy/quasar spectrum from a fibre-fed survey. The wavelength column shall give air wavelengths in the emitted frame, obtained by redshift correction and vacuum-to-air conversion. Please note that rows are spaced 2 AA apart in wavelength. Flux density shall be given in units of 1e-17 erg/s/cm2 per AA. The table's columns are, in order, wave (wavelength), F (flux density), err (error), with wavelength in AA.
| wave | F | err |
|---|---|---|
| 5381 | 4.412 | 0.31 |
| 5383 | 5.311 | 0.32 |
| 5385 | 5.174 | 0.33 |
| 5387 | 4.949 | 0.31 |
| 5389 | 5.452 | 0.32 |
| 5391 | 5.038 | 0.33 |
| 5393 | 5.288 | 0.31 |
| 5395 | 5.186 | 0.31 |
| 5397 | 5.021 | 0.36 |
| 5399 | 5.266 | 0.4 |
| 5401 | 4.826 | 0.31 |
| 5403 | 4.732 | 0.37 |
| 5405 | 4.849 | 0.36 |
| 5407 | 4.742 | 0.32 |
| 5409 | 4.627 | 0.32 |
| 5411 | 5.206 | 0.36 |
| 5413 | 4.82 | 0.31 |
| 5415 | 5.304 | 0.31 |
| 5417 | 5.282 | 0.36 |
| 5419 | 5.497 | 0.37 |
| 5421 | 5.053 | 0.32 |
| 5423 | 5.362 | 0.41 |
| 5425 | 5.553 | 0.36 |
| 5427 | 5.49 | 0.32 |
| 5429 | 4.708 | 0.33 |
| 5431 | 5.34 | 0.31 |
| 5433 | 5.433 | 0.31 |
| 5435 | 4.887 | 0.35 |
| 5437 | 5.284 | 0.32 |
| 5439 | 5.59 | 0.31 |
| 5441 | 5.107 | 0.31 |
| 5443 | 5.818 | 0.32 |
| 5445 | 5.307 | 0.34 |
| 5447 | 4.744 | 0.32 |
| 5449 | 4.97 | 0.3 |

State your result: 0.7 AA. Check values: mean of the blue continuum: 5.18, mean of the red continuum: 5.2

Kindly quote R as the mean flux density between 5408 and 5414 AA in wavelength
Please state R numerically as 4.88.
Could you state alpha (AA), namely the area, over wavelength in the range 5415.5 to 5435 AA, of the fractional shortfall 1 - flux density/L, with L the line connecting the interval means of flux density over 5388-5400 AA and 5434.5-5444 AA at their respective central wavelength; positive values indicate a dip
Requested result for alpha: 0.1 AA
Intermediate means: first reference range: 5.21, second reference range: 5.36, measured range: 5.28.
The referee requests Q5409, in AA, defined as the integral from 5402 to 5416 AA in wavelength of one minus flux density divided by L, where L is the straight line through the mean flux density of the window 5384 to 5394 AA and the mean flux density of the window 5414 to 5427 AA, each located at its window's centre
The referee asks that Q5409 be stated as 1.04 AA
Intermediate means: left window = 5.18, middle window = 4.9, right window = 5.35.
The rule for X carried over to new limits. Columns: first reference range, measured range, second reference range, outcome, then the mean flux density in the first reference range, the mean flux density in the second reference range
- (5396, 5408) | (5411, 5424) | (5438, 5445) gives -0.23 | 4.91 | 5.48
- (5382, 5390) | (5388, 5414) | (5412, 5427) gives 1.21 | 5.22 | 5.28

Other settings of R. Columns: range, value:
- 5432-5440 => 5.3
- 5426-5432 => 5.18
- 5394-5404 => 5.01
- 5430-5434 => 5.39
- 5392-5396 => 5.24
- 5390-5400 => 5.16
